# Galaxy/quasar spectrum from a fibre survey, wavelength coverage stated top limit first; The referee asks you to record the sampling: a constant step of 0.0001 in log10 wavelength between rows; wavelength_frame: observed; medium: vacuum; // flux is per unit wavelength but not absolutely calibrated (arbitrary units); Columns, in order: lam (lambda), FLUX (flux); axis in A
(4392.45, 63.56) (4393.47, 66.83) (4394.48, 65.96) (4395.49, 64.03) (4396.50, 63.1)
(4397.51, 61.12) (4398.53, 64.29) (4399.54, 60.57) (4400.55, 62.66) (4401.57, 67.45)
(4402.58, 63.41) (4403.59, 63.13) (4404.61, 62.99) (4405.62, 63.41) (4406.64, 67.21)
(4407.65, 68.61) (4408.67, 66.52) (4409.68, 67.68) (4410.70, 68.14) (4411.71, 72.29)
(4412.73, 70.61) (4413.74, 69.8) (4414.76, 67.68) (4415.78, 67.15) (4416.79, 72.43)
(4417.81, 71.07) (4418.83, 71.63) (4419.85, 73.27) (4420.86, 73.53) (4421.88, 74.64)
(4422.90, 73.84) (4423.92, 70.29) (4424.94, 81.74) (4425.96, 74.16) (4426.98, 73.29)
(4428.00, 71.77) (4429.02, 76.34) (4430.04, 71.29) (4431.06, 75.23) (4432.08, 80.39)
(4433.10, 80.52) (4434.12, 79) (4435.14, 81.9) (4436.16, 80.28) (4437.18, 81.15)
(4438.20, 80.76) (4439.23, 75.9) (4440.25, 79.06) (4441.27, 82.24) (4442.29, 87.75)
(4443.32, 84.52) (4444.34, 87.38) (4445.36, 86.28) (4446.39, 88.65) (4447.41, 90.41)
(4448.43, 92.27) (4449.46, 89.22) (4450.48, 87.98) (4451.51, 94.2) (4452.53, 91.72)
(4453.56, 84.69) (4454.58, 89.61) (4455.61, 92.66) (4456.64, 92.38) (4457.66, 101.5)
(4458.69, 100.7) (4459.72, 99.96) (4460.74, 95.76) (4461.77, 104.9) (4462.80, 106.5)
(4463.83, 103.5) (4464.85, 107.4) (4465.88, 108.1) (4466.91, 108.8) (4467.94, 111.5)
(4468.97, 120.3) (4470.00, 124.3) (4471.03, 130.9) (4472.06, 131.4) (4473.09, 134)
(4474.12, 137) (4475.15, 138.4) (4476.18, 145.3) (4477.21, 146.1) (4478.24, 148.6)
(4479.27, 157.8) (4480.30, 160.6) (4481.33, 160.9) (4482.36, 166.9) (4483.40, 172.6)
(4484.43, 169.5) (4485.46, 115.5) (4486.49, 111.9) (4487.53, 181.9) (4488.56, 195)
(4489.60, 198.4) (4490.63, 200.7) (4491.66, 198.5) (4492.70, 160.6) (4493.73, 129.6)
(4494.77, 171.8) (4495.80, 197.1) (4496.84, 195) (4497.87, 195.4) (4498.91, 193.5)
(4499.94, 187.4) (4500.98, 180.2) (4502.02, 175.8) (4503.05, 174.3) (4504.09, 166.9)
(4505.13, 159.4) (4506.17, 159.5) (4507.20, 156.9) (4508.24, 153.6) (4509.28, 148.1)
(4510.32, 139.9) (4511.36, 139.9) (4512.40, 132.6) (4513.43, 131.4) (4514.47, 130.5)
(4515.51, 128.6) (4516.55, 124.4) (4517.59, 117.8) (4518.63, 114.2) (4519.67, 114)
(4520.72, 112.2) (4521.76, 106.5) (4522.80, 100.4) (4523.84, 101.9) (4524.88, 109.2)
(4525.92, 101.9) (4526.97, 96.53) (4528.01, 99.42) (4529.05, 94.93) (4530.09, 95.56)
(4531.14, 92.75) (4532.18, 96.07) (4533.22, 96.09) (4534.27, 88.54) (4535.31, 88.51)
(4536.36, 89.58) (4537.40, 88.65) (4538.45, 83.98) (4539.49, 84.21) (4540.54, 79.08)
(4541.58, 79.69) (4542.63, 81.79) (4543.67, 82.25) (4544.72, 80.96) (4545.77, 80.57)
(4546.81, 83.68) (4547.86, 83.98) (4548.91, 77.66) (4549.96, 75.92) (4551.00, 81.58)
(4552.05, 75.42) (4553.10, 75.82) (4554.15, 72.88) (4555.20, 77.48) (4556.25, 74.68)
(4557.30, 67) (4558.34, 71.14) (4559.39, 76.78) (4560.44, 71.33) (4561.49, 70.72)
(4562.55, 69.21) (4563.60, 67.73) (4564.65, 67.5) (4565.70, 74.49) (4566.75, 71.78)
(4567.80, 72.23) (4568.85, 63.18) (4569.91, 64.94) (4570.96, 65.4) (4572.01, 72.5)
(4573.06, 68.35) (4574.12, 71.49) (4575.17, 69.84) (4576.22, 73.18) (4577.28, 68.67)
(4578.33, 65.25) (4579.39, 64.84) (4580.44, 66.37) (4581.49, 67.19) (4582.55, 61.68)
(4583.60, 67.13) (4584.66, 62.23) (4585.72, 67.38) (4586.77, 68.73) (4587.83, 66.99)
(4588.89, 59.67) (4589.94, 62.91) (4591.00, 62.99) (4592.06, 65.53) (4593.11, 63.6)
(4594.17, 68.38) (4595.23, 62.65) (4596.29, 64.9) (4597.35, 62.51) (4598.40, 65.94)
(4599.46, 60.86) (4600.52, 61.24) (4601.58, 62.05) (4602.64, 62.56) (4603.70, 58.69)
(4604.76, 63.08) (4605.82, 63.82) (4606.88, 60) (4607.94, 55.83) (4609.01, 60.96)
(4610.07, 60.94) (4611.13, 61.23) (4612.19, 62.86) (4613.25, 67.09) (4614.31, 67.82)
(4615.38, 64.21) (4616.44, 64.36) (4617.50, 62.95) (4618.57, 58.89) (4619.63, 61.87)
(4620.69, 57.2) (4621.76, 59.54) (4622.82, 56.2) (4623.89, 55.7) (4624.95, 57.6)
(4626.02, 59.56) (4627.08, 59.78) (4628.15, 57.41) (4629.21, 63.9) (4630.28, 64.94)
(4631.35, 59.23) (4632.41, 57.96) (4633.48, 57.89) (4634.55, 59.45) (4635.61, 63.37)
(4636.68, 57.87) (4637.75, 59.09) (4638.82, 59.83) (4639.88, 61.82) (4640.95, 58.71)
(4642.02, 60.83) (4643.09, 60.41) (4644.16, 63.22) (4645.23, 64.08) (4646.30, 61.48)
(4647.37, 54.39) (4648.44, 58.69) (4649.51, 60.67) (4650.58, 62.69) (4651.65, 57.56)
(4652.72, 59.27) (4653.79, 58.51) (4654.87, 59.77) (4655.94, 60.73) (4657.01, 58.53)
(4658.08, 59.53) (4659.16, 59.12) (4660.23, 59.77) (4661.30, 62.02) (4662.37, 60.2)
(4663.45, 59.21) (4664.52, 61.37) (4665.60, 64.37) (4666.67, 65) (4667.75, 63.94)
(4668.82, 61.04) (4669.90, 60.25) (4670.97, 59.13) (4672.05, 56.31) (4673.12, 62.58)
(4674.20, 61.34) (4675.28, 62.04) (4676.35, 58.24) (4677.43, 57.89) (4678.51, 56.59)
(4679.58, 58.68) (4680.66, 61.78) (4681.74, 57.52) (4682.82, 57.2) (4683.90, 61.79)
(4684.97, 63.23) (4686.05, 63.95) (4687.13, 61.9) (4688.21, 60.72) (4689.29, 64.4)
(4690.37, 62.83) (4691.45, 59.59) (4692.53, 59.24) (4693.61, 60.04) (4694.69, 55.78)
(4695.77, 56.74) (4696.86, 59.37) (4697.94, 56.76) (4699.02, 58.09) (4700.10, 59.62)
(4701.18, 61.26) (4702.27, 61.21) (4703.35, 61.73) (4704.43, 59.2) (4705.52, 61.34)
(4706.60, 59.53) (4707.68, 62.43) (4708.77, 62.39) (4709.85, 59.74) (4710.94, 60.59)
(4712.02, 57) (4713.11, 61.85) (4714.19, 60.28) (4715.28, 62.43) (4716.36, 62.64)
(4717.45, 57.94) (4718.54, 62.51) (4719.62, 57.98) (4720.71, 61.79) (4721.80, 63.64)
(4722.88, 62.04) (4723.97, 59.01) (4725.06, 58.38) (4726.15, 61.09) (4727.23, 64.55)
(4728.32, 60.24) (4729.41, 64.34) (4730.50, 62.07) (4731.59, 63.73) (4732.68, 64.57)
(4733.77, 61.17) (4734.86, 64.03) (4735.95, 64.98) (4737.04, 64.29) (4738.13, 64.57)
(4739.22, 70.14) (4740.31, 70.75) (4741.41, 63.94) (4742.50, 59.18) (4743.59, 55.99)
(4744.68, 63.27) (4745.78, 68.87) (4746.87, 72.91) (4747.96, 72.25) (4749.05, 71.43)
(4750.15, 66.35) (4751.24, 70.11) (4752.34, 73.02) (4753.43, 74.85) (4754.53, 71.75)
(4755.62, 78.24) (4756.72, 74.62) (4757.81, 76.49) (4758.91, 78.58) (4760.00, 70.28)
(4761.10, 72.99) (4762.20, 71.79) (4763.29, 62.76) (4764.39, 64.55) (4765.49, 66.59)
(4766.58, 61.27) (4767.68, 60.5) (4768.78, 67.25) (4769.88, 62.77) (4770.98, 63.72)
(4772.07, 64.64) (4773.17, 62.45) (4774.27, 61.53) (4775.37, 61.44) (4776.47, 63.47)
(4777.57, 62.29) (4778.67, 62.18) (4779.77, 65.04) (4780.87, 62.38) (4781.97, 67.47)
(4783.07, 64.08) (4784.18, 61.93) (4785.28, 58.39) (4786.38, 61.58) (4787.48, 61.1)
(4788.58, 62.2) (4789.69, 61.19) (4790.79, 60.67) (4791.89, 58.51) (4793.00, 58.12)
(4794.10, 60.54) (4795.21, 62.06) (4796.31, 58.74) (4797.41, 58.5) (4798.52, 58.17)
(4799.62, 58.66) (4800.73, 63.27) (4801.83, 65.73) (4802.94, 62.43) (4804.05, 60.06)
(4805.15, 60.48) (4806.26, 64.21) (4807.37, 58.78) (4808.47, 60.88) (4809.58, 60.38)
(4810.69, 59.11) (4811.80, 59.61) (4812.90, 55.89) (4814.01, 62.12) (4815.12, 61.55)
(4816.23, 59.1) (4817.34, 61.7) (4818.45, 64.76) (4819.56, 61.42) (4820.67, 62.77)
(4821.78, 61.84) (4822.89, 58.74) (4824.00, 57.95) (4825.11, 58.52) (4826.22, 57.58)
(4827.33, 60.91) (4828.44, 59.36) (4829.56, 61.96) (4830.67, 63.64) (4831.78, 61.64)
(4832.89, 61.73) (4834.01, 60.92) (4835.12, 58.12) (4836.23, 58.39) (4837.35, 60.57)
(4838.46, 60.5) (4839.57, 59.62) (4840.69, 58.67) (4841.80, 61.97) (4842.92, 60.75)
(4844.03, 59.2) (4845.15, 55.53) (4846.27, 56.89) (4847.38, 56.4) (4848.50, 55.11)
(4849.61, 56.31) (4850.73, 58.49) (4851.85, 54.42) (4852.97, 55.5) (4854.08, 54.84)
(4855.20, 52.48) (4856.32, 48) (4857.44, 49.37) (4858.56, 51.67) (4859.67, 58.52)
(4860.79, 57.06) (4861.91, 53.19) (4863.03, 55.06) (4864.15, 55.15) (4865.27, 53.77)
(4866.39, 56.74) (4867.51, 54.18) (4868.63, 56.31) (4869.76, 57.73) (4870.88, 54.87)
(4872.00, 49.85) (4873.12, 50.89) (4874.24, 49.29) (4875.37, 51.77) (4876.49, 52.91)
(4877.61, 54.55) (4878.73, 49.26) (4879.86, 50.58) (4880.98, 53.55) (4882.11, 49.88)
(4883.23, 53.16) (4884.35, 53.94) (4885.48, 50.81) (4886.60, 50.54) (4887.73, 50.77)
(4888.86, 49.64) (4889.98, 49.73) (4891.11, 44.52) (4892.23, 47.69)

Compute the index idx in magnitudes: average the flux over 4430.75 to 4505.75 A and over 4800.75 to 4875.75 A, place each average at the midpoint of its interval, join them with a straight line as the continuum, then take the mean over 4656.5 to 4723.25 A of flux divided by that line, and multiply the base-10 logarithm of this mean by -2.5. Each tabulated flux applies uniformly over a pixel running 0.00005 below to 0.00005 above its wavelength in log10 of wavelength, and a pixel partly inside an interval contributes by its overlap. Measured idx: 0.374 mag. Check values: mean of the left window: 126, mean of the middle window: 60.4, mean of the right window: 58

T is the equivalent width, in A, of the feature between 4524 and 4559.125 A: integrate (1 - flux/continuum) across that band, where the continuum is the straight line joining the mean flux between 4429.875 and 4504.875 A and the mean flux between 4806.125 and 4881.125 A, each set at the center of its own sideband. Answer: 8.44 A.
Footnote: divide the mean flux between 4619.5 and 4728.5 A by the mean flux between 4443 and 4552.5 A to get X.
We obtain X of 0.5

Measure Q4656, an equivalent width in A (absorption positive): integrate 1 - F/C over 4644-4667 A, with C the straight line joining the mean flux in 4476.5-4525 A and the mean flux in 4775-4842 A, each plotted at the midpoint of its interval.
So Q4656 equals 10.0 A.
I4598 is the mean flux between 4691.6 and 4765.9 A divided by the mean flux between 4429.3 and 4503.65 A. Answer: 0.52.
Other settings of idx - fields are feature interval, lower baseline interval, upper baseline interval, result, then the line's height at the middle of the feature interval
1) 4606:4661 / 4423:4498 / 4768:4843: 0.41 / 88.3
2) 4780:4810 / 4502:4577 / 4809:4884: 0.04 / 63.5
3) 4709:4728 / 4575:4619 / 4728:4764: 0.11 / 67.3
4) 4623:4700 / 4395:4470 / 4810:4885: 0.13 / 67.7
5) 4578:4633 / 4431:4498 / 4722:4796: 0.44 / 94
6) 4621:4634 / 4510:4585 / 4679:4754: 0.26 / 74.9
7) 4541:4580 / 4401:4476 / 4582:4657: -0.05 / 69.7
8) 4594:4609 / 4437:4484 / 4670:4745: 0.31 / 82.3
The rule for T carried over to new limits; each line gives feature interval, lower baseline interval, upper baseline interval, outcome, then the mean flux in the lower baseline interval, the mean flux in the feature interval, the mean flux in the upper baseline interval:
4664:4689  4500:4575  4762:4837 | 5.8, 99.2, 60.8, 61.5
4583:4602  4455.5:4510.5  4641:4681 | 6.0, 147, 64.2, 60.3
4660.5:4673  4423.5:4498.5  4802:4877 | 3.5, 116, 61.2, 57.8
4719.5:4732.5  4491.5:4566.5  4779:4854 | 2.5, 112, 61.8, 60.2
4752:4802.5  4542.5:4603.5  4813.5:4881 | -3.7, 69.6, 64.7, 57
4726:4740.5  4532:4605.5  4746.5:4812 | 0.4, 71.9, 64.3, 64.6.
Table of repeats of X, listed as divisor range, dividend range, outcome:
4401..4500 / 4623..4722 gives 0.56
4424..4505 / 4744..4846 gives 0.52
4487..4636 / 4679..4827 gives 0.68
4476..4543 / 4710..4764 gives 0.48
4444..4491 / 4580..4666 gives 0.50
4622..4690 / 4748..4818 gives 1.06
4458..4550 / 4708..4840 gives 0.49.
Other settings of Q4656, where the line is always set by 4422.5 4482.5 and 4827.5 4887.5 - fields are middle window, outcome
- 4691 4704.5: 2.6 A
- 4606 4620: 3.5 A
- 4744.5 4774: -1.1 A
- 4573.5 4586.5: 2.9 A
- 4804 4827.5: -0.1 A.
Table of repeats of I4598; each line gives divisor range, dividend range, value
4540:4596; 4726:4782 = 0.94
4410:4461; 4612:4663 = 0.74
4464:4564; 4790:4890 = 0.47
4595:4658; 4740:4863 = 1.02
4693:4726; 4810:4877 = 0.95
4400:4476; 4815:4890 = 0.65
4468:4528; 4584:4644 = 0.42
